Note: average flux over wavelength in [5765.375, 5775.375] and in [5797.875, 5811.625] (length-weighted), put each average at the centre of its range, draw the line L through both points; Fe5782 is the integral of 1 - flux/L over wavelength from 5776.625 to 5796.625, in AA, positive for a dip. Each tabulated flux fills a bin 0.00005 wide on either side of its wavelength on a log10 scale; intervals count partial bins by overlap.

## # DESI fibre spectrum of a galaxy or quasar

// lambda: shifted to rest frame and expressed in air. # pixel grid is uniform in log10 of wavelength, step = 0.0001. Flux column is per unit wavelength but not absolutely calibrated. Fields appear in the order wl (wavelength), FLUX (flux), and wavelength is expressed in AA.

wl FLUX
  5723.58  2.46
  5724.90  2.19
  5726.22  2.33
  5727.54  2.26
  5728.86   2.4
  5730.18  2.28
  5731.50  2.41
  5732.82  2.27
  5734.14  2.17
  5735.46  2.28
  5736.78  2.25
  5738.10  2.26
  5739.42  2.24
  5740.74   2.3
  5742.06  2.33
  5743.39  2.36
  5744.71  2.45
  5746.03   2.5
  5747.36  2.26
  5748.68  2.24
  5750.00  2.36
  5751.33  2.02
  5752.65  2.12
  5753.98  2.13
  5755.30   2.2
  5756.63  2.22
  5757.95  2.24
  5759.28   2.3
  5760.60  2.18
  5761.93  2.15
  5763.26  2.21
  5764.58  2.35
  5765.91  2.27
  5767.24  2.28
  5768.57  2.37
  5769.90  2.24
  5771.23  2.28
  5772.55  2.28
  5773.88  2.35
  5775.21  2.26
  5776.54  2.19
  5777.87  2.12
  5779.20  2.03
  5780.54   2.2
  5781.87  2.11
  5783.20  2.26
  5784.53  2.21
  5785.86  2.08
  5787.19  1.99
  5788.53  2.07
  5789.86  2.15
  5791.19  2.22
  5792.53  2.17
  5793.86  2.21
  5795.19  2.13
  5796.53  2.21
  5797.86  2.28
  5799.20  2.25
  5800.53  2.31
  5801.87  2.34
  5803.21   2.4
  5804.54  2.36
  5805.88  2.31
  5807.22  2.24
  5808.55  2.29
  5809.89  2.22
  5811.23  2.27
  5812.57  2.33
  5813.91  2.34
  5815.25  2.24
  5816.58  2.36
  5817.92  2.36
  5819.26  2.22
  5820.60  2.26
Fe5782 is 1.3 AA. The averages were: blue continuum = 2.29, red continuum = 2.3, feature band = 2.14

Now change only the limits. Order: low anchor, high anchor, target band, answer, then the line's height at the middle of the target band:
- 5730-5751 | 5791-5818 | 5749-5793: 1.8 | 2.29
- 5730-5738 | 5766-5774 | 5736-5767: 0.4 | 2.29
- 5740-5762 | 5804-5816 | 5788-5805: 0.3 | 2.28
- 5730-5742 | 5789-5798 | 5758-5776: -0.3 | 2.23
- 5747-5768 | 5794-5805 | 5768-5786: 0.3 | 2.25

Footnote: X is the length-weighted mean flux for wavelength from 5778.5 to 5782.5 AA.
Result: 2.11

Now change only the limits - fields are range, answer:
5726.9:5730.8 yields 2.31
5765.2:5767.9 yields 2.27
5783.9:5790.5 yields 2.1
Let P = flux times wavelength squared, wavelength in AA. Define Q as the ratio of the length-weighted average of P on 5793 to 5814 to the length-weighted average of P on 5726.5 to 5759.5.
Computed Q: 1.0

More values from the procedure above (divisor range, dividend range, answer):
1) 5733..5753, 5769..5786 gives 0.98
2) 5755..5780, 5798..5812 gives 1.04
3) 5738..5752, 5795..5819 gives 1.02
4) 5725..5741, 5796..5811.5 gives 1.03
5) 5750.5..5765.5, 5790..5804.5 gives 1.04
